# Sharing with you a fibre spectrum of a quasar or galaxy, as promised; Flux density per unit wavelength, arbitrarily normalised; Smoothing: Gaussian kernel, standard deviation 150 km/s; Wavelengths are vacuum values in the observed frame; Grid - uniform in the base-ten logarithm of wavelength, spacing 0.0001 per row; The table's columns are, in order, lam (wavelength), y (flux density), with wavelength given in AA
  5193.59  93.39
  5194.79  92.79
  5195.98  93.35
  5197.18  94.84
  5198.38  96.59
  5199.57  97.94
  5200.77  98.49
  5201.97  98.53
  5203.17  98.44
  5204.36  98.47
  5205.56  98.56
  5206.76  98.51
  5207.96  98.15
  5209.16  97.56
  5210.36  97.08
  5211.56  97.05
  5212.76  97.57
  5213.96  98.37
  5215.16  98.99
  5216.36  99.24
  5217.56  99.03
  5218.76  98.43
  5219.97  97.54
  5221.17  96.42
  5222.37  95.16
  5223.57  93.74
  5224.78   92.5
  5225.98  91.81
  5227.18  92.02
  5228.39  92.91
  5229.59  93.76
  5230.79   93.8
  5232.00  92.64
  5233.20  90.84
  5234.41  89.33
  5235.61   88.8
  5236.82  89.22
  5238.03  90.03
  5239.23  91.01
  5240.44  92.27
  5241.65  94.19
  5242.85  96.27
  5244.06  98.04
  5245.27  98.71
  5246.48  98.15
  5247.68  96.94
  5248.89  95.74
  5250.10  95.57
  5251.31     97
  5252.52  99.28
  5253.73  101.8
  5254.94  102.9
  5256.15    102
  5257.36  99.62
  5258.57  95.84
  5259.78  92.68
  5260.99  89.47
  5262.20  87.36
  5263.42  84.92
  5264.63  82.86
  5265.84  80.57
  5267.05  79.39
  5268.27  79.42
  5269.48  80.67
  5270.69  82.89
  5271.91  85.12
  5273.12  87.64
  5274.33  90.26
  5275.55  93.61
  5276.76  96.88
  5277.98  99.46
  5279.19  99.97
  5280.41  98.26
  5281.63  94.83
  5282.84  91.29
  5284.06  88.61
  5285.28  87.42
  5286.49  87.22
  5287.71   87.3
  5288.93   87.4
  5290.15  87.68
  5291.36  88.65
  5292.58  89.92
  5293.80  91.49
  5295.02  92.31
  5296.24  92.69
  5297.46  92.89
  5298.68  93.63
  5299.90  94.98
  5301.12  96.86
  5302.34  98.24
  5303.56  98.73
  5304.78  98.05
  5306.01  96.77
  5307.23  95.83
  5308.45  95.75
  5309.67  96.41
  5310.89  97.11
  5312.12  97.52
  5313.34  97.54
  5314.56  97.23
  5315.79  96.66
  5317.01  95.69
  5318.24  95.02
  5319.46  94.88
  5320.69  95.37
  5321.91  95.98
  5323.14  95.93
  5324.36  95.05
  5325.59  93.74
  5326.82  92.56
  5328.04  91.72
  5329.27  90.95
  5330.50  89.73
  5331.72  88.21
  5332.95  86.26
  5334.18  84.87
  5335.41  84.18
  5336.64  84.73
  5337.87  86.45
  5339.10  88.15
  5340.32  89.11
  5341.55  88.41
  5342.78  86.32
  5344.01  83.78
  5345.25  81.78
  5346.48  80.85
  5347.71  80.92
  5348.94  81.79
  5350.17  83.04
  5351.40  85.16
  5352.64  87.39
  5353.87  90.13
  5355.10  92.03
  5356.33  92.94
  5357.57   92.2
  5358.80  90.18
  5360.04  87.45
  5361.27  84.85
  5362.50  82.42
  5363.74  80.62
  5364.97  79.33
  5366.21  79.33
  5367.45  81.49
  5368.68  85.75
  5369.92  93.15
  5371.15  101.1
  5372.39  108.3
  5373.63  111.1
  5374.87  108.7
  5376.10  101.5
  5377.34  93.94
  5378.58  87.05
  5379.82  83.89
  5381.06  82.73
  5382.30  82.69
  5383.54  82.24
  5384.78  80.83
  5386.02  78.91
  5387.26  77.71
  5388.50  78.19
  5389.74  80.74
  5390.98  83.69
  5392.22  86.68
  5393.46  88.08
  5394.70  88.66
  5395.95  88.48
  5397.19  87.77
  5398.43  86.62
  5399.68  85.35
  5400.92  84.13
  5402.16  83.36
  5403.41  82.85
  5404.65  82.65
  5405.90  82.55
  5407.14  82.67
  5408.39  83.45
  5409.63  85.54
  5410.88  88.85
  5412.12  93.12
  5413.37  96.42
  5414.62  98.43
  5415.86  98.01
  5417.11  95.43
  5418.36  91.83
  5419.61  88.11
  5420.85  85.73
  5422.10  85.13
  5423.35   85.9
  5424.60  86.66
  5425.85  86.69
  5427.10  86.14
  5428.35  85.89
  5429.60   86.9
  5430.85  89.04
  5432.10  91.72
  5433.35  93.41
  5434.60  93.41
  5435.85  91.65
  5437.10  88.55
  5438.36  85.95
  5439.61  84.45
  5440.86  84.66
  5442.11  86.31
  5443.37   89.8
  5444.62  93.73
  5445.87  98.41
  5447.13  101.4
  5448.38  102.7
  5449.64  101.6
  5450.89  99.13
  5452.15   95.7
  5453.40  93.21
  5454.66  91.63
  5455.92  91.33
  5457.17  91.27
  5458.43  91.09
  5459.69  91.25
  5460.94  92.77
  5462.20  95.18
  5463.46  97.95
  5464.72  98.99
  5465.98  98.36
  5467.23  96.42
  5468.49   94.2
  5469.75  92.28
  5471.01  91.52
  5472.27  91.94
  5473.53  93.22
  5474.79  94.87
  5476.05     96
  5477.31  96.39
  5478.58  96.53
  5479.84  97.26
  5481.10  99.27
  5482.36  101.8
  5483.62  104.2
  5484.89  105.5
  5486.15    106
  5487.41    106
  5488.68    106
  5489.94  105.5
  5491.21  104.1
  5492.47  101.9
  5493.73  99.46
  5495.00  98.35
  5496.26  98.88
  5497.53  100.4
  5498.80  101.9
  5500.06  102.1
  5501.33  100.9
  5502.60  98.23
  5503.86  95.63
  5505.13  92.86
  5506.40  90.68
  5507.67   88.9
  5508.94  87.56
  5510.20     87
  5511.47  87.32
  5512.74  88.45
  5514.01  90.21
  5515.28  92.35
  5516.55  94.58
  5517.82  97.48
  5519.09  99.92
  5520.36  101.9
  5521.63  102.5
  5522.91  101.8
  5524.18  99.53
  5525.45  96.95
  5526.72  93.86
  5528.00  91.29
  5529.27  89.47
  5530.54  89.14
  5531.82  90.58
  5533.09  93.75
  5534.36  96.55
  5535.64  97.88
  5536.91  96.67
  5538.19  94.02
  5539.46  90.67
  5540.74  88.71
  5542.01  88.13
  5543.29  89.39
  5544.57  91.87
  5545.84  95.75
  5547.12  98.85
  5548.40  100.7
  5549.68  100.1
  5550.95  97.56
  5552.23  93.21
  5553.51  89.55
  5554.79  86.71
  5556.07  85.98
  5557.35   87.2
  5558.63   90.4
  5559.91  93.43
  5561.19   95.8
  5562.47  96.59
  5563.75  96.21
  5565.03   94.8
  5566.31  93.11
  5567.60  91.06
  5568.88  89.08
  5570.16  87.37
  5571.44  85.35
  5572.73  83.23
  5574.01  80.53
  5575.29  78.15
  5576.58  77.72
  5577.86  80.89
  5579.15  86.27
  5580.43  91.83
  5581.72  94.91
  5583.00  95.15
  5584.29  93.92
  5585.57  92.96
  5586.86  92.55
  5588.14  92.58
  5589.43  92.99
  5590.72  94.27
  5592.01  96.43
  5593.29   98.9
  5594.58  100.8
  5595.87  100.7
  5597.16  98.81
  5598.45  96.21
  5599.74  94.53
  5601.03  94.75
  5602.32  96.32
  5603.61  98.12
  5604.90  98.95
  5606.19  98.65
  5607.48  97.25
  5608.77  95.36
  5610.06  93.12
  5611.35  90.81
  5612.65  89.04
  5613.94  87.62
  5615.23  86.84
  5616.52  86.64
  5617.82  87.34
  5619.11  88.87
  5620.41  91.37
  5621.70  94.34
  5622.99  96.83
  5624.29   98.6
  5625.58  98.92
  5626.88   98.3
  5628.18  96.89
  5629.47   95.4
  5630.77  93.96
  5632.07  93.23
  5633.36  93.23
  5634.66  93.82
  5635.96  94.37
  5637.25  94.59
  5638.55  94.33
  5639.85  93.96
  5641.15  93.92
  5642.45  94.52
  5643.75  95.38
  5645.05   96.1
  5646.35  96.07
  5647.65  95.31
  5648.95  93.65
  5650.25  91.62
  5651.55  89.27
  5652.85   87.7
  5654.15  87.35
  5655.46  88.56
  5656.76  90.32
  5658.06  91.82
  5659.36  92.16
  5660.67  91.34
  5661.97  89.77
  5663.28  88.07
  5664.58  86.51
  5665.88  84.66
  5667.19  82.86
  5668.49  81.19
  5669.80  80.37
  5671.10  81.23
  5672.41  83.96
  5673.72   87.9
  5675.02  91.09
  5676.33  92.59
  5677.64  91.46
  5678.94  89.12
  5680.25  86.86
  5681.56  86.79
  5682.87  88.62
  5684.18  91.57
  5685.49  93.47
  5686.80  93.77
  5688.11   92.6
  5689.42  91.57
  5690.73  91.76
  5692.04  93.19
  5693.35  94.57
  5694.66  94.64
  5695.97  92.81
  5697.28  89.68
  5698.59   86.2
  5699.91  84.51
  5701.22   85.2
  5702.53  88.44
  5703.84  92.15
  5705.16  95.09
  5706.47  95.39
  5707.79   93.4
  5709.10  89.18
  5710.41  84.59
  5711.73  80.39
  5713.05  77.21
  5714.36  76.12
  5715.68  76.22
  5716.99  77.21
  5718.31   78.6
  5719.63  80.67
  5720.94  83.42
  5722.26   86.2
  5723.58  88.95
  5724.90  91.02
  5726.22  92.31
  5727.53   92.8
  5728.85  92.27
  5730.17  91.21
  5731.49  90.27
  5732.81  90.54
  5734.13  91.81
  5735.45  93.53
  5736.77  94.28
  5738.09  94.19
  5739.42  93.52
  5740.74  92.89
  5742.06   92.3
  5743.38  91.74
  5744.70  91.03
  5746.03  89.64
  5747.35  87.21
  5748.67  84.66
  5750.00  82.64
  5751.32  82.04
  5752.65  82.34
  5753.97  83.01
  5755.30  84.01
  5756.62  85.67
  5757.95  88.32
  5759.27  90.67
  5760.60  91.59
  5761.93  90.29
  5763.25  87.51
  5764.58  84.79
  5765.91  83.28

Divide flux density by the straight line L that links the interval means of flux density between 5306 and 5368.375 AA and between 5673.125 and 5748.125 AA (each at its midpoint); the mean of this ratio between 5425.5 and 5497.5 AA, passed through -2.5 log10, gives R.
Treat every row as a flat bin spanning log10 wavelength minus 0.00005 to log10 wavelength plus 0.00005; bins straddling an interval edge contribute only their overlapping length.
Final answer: -0.07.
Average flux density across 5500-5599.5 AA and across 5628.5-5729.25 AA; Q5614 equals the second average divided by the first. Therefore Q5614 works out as 0.96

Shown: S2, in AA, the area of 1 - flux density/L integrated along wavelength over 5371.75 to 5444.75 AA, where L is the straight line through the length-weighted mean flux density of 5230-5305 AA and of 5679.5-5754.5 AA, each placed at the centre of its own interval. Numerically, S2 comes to 2.2 AA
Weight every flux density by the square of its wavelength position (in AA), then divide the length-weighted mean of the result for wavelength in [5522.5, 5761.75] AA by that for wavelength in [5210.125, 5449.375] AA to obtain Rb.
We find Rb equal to 1.12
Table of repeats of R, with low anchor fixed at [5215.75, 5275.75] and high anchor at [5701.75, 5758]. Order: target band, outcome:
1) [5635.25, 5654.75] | -0.06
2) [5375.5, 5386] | 0.06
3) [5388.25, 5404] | 0.07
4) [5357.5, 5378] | -0.01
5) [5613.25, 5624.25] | -0.02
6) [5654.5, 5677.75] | 0.01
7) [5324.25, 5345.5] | 0.04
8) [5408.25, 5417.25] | -0.02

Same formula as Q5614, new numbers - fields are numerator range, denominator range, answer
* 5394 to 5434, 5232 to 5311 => 0.95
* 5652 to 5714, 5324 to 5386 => 1.01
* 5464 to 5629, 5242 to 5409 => 1.05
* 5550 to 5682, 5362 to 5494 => 1.00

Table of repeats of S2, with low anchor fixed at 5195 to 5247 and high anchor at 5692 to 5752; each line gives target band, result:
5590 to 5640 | -2.69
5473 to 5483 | -0.56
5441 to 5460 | -0.45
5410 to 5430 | 0.58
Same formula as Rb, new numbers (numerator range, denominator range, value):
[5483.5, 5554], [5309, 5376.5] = 1.13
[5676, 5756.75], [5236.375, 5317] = 1.12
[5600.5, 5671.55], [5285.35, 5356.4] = 1.13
